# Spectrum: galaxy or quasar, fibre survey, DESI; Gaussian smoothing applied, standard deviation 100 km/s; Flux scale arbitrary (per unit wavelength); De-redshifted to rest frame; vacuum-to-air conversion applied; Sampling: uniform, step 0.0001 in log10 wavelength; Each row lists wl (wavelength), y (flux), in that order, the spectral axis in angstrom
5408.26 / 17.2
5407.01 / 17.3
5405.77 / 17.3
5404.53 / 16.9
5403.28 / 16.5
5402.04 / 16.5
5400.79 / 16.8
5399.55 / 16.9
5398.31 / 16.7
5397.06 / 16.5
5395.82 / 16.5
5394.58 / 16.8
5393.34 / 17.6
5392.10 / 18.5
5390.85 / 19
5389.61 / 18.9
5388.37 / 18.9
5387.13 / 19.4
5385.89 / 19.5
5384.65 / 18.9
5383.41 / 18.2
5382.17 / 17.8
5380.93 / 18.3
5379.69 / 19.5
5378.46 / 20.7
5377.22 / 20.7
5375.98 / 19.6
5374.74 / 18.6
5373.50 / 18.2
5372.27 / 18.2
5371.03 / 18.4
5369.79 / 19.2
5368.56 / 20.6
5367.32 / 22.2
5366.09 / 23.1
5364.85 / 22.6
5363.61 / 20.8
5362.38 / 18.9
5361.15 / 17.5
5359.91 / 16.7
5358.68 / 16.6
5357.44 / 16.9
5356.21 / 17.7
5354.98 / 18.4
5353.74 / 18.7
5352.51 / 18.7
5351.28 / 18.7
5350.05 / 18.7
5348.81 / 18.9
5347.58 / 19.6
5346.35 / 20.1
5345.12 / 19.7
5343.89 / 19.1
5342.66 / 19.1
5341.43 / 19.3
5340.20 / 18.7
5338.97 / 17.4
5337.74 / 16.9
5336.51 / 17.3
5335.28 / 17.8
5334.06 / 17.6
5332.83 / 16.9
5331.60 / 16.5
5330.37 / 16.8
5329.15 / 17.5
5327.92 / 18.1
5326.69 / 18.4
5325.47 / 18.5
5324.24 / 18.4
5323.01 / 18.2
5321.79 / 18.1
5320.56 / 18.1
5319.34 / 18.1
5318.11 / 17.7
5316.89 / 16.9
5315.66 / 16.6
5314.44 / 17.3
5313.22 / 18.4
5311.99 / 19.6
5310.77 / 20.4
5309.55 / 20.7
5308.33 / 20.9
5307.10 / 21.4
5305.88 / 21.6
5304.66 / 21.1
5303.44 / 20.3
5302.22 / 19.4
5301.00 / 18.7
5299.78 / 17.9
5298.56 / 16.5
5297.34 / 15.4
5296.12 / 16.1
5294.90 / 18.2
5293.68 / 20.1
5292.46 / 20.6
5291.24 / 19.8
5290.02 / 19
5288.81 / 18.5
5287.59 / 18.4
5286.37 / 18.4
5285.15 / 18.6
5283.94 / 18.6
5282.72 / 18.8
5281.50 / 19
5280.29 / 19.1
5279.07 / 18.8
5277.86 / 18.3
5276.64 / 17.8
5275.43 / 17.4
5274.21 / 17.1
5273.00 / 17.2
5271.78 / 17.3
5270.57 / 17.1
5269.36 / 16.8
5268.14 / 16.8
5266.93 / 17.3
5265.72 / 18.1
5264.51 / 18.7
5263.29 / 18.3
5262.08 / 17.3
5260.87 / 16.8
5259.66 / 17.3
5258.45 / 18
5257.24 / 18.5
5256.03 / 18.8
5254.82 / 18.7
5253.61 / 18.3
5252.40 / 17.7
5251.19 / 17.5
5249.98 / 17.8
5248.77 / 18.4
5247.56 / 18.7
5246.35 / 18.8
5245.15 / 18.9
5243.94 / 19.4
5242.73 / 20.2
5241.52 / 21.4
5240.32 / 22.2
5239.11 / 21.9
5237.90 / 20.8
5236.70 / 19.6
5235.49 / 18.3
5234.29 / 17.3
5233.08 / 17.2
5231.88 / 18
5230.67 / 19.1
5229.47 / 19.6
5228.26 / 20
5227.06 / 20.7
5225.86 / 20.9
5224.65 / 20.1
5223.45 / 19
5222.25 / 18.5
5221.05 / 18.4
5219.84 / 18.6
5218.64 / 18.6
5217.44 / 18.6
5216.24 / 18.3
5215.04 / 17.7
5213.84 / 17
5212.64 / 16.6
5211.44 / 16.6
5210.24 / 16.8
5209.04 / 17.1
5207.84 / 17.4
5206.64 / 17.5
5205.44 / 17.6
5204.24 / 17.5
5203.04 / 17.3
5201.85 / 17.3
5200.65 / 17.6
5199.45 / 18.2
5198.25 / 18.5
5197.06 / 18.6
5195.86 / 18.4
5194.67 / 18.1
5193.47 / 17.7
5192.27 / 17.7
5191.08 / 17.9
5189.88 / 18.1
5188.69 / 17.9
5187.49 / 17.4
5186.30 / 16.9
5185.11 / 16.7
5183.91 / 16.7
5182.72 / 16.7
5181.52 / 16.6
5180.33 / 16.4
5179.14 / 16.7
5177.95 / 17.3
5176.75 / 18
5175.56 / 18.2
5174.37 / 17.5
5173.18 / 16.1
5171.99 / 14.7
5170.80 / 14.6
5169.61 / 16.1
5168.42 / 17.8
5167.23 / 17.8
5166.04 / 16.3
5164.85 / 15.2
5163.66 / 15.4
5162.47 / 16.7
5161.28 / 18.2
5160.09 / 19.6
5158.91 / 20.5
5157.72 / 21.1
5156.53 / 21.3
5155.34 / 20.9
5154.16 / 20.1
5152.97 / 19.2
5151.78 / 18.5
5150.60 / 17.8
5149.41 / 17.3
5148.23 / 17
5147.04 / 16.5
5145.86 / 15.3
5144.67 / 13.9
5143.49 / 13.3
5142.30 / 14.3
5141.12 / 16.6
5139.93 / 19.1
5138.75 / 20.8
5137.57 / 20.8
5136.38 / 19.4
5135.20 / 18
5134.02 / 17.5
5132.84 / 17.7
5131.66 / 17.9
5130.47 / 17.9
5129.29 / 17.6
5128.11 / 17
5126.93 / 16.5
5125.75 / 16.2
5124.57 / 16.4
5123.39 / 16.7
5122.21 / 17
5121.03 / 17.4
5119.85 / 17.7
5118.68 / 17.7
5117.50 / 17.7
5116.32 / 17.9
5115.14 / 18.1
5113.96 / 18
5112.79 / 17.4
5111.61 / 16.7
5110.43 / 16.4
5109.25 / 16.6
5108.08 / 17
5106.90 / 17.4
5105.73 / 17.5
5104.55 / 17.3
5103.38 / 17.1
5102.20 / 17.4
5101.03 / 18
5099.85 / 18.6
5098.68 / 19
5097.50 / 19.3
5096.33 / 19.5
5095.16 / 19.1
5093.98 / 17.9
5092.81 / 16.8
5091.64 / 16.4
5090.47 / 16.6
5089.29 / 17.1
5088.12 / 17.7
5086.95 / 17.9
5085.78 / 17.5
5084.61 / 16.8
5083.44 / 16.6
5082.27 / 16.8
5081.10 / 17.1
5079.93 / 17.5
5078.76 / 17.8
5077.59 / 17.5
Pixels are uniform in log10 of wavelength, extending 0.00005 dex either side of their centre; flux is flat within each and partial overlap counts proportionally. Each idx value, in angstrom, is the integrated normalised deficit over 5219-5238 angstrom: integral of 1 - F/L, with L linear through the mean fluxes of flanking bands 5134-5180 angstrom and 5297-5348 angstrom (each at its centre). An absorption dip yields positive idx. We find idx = -1.17 angstrom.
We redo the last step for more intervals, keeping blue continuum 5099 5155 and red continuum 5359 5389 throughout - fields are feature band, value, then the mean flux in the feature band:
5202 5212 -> 0.47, 17.2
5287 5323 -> 0.09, 18.8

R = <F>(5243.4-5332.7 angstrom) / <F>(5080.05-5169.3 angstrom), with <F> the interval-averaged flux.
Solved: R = 1.04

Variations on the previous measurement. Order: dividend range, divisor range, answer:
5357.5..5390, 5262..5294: 1.05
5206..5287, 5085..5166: 1.04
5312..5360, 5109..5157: 1.03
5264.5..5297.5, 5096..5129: 1.04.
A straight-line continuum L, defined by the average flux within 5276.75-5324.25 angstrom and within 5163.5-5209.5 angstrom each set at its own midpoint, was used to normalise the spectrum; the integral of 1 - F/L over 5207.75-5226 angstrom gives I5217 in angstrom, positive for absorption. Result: -0.5 angstrom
